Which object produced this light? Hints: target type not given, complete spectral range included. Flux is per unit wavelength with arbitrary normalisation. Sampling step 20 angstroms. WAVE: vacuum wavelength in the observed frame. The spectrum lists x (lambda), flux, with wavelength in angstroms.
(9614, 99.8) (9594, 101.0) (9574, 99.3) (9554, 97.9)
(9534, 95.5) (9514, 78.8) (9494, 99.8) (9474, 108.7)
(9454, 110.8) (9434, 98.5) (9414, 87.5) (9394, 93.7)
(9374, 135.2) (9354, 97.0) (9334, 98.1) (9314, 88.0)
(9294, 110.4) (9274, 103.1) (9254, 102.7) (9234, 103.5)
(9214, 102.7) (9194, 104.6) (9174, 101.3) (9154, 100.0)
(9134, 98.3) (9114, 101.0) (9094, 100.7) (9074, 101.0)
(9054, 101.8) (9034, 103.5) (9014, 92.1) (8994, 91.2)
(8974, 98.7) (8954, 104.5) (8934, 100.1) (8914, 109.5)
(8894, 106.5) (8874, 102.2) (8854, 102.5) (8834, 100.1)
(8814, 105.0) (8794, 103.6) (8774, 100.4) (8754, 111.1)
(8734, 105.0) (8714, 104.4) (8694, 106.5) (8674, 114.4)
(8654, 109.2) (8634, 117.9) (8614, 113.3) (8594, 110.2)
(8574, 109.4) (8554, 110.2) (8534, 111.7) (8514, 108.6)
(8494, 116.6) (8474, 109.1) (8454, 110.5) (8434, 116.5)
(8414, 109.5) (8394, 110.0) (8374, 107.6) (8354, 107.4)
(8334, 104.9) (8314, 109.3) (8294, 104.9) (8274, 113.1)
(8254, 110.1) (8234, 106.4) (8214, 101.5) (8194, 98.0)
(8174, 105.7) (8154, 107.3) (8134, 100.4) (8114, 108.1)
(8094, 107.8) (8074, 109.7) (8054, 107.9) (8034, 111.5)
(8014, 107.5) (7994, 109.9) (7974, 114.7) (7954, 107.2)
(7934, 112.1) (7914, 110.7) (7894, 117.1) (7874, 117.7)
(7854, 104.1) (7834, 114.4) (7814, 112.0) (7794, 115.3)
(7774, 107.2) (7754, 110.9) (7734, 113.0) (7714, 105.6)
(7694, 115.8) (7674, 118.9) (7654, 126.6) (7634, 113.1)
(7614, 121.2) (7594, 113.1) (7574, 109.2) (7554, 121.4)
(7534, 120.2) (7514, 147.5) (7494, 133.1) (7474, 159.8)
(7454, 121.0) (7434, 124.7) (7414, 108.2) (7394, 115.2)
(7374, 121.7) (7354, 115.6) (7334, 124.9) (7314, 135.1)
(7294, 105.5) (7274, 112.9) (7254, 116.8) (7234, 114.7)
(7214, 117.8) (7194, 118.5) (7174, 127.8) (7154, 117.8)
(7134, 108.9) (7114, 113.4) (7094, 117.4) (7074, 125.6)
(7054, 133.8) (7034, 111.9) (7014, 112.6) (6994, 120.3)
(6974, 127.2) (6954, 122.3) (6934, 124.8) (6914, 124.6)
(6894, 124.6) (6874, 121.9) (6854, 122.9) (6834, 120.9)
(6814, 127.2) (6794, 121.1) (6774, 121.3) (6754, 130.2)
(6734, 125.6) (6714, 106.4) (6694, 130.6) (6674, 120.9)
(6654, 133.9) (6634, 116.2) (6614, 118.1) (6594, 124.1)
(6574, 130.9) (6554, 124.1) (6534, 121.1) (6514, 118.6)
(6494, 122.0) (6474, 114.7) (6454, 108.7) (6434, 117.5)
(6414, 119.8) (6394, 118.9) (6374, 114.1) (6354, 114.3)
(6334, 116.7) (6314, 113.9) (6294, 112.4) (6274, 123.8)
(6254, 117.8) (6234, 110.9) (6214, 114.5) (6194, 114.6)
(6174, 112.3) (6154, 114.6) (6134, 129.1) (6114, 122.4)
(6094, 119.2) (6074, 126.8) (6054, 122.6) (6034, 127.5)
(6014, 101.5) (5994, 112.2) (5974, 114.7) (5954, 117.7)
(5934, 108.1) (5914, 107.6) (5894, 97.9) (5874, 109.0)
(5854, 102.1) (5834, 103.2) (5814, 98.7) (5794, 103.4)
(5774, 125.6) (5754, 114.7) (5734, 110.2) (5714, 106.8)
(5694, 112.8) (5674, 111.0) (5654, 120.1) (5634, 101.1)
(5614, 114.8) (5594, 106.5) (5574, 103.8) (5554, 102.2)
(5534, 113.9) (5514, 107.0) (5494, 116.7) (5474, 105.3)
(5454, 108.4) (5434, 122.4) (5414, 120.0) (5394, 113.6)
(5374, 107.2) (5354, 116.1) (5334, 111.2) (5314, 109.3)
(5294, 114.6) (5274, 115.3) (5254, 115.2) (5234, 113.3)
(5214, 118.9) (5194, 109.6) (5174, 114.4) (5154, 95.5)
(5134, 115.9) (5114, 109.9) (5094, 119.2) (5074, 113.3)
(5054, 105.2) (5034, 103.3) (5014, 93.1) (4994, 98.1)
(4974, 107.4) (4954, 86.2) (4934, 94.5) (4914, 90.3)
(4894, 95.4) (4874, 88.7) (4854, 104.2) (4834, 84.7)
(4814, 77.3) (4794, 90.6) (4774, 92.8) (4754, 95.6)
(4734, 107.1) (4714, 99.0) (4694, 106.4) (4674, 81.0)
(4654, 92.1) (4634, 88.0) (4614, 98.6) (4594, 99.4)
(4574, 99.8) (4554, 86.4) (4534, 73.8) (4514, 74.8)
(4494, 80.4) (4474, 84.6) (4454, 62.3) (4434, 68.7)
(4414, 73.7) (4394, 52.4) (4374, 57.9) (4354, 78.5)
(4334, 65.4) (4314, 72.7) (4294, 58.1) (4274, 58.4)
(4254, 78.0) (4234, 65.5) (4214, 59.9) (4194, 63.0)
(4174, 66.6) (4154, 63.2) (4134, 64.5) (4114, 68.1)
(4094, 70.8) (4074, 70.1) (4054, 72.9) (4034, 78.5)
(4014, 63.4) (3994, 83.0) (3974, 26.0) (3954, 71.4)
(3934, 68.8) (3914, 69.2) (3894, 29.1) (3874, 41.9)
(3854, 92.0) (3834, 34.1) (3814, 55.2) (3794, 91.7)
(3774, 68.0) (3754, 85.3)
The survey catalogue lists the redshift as 0.140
